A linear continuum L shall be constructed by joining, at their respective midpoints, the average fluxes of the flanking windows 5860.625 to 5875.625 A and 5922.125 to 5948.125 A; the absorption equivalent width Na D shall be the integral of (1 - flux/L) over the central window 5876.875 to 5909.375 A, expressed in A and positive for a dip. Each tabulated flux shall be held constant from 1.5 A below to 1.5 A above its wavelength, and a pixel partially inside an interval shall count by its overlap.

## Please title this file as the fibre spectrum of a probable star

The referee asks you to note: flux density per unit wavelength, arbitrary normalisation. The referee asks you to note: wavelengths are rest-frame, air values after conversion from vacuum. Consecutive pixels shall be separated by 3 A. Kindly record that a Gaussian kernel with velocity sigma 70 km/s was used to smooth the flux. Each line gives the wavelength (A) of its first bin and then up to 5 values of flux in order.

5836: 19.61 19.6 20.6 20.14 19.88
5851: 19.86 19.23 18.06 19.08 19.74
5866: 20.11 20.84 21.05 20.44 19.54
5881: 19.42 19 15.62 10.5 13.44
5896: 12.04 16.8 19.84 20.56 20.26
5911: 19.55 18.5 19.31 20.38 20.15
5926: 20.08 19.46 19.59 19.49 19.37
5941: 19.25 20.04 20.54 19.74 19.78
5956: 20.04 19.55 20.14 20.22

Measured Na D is 5.1 A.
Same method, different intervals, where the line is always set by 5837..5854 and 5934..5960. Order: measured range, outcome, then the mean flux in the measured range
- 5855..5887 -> 0.6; 19.5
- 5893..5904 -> 2.1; 16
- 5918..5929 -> -0.1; 20.1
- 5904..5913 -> -0.1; 20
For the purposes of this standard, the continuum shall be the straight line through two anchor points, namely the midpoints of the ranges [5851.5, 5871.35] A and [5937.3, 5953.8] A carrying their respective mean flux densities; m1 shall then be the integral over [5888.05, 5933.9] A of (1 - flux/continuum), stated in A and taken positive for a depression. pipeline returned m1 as 4.0 A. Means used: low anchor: 19.6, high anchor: 19.8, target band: 18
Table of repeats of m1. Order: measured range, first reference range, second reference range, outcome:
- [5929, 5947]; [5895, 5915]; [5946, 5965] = -0.2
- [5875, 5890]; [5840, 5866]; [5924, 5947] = 1.4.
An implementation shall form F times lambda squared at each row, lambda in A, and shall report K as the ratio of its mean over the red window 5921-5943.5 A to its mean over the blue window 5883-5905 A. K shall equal 1.28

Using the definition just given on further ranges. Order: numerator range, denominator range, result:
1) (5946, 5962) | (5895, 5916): 1.10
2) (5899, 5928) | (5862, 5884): 0.99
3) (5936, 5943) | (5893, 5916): 1.09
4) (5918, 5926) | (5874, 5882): 1.03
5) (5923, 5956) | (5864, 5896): 1.14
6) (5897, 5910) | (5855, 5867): 1.01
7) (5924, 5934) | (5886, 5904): 1.34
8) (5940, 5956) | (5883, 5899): 1.43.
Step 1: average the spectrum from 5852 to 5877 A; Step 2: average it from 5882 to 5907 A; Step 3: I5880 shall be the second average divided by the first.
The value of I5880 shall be 0.81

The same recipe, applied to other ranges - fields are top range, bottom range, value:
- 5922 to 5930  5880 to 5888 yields 1.10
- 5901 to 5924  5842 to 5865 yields 1.01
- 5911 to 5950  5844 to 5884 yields 1.00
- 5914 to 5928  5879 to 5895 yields 1.27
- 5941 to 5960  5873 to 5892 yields 1.14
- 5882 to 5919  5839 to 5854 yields 0.86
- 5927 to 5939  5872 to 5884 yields 0.98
